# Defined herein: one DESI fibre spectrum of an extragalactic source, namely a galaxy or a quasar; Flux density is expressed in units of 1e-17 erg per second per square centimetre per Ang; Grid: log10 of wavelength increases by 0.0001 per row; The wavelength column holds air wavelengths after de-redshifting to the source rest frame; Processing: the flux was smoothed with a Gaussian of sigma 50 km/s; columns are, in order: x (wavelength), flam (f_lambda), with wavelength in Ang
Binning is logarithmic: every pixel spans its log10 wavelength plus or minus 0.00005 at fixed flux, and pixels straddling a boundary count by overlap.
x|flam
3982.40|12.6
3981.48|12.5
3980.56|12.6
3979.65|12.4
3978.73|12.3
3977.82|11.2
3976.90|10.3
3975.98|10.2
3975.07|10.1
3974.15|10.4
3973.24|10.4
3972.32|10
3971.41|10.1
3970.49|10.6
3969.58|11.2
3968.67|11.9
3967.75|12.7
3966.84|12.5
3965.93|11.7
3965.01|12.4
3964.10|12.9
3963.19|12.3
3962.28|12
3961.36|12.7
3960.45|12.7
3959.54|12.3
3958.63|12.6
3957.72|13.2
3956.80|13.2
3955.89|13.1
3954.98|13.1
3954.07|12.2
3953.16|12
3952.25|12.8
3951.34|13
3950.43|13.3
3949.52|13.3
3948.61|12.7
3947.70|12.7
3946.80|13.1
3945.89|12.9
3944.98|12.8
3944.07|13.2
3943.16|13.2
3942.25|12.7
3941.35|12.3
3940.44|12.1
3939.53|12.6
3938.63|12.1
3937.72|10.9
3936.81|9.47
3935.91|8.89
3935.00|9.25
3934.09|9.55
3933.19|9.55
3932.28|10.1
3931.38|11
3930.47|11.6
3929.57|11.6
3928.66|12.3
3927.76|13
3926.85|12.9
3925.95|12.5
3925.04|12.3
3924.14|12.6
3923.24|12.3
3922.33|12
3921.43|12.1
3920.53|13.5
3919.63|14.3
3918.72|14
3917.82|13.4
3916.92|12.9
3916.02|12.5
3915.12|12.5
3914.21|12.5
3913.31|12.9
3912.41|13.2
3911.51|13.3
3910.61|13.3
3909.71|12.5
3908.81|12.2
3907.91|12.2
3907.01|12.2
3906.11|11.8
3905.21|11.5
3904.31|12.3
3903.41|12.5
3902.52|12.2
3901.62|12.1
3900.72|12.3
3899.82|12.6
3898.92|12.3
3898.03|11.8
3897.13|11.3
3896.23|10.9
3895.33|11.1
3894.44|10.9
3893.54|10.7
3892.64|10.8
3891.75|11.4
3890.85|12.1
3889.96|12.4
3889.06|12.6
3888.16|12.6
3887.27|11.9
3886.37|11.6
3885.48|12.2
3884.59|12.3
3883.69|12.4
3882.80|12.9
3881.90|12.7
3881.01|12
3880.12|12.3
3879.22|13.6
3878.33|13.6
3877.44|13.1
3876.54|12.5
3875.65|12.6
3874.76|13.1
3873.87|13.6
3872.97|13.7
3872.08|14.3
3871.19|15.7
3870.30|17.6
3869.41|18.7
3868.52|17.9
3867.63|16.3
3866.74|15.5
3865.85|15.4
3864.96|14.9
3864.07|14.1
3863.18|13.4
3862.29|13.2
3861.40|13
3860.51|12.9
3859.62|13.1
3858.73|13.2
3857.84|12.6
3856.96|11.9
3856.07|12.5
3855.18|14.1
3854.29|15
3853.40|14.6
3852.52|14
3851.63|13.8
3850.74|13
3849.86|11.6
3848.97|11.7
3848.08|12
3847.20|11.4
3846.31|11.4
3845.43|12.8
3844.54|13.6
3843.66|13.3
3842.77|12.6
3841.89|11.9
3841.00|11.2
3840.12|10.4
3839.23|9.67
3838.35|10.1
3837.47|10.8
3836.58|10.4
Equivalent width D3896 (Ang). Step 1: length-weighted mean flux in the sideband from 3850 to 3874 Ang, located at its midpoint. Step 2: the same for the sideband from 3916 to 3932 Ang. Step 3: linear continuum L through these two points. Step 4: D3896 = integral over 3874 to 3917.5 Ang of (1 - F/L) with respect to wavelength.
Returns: 3.54 Ang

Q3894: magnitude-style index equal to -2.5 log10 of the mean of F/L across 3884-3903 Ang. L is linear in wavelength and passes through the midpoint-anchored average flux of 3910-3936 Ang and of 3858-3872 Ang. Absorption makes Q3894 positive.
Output 0.15 mag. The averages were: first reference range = 14.9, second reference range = 12.2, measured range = 11.8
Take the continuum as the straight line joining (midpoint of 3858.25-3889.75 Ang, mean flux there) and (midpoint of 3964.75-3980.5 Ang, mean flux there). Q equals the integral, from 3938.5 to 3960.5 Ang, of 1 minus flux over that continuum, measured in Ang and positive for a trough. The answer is -1.8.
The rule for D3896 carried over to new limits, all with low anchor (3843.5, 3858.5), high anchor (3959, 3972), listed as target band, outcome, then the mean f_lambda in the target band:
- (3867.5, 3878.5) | -1.80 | 14.8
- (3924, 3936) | 0.99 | 11.3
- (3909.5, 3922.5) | -0.67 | 13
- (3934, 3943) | 0.80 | 11.1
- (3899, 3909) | 0.24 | 12.2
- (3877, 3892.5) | 0.26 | 12.4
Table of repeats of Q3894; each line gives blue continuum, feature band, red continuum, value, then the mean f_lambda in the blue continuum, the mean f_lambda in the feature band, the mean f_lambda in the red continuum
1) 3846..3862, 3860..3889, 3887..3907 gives -0.115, 12.9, 13.8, 11.8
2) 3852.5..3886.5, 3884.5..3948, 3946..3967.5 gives 0.098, 13.8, 12.1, 12.7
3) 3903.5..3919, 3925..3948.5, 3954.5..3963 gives 0.087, 12.6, 11.7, 12.7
